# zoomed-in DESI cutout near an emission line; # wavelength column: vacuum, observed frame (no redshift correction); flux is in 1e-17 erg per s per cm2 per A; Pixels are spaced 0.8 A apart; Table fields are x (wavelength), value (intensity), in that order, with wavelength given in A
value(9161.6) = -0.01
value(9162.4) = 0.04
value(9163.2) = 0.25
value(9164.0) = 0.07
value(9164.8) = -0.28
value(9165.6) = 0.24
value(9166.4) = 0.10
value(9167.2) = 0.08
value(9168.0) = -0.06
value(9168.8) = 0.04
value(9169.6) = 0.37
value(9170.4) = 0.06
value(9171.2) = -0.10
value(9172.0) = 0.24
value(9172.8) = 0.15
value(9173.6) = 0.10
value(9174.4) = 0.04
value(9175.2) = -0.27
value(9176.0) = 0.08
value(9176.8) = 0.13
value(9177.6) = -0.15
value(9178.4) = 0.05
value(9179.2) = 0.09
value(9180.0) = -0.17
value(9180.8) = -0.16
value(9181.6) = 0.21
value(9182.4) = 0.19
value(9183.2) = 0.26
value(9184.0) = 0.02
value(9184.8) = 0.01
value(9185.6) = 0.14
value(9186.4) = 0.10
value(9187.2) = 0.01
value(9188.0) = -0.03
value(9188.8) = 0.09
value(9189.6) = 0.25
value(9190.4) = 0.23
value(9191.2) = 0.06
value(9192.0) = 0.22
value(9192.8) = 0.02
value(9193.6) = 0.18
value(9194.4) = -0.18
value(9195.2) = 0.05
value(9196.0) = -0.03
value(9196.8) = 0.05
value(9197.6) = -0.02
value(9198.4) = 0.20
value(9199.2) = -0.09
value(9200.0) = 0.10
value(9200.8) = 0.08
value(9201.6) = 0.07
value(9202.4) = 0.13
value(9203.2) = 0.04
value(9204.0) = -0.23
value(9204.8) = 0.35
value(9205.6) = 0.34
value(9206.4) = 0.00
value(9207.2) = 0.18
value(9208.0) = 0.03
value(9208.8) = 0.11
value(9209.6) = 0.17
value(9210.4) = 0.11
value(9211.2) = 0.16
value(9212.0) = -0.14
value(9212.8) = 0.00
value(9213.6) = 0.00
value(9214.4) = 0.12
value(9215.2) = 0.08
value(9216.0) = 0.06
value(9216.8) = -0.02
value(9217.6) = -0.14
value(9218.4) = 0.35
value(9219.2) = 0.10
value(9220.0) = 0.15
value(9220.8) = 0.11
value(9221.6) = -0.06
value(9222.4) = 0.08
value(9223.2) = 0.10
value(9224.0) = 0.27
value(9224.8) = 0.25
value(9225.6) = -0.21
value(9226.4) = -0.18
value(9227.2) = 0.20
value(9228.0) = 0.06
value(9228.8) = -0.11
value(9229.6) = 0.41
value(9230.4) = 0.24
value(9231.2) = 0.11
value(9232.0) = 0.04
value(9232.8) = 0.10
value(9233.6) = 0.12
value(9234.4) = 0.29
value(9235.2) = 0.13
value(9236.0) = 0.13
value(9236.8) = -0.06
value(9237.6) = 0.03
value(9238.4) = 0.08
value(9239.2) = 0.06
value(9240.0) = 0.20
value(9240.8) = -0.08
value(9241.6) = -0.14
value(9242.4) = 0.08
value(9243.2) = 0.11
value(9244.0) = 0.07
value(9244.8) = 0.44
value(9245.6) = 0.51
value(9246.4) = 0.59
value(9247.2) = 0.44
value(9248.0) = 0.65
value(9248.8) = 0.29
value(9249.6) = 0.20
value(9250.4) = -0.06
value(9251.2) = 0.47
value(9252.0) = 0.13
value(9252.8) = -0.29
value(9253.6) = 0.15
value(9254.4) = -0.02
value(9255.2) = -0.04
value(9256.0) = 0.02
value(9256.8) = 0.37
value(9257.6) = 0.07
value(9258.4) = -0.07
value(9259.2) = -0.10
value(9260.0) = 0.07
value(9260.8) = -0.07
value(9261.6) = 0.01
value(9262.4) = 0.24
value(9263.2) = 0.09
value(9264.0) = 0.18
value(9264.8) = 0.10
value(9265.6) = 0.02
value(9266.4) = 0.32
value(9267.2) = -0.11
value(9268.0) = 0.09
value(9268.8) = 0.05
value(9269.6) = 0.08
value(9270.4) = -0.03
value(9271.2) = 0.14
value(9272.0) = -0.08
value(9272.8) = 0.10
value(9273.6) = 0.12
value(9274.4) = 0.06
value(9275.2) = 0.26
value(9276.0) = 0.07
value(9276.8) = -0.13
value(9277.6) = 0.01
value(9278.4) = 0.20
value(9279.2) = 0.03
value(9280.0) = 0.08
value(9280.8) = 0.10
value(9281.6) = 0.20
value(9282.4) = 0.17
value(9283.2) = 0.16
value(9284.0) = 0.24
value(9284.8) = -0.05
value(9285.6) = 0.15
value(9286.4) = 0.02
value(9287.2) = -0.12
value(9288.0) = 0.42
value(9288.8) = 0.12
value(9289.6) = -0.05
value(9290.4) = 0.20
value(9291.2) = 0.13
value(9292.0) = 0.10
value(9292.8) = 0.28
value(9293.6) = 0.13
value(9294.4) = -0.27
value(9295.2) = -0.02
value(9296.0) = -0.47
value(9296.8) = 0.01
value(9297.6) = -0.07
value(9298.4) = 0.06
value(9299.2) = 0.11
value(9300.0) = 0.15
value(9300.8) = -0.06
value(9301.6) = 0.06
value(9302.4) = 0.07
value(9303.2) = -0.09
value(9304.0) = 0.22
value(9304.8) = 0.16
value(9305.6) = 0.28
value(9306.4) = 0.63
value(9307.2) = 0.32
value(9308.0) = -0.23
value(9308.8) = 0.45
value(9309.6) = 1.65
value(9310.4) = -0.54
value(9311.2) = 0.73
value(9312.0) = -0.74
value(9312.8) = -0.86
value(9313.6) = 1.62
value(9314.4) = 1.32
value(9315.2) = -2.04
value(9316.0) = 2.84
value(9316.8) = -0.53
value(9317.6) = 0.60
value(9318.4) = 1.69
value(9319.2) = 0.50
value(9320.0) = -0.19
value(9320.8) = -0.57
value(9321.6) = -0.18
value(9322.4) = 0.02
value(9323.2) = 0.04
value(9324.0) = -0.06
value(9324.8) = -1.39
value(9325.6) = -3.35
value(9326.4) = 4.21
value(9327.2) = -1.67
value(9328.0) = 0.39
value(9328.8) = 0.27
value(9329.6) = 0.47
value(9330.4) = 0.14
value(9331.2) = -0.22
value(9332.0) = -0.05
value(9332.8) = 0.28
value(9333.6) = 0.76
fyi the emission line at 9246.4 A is Hbeta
